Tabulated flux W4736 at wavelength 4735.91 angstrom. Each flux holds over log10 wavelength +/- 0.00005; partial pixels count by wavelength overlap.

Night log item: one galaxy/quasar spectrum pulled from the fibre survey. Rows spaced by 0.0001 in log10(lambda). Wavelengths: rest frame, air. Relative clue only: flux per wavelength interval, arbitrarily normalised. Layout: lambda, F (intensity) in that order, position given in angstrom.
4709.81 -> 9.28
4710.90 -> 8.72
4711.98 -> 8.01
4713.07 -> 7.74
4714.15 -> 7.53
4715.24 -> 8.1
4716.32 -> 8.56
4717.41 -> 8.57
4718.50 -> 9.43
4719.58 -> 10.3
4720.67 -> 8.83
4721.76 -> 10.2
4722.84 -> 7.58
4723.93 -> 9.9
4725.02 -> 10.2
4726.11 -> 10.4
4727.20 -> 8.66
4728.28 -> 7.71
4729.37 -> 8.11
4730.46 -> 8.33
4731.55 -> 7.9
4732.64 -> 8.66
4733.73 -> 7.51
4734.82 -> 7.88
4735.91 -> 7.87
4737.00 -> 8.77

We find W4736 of 7.87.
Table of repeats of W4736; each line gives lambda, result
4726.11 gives 10.4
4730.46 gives 8.33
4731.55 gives 7.9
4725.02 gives 10.2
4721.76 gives 10.2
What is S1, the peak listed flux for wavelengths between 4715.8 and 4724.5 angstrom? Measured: 10.3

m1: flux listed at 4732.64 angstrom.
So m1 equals 8.66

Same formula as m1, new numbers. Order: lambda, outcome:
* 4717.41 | 8.57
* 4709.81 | 9.28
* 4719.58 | 10.3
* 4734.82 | 7.88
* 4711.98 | 8.01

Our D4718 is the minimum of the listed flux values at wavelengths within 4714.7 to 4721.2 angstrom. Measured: 8.1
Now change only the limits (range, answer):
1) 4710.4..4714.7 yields 7.53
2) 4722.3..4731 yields 7.58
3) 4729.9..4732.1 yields 7.9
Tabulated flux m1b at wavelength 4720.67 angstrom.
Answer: 8.83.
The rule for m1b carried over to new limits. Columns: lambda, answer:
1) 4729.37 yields 8.11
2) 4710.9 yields 8.72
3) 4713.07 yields 7.74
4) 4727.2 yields 8.66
